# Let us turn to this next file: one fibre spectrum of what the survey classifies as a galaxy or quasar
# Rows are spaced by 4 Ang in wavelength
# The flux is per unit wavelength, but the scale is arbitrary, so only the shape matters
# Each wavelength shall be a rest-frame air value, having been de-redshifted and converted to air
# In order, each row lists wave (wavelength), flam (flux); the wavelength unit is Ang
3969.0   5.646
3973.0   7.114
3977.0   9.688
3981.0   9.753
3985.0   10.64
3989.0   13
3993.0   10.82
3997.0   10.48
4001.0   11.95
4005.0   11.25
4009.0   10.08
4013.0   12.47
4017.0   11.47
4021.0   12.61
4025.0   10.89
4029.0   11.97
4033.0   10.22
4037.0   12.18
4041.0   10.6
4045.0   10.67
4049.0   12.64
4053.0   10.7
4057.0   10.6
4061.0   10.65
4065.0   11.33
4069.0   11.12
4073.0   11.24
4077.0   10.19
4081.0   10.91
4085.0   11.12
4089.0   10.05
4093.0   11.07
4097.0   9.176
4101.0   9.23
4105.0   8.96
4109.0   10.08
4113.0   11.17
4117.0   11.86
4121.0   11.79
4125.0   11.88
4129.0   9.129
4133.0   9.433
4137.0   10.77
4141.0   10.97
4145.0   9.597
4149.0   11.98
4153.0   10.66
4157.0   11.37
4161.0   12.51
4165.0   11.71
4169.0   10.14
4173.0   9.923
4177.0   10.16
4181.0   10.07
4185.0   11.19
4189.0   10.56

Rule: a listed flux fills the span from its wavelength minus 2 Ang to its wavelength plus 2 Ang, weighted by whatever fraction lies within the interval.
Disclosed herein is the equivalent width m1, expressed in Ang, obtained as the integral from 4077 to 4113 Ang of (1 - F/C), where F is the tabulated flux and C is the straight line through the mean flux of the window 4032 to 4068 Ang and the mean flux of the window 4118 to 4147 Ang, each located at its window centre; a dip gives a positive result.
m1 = 2.2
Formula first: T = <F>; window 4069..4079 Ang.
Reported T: 10.8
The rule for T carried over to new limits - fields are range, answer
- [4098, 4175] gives 10.7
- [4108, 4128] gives 11.3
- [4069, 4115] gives 10.3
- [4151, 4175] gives 11.1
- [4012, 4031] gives 11.9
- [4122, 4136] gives 10.3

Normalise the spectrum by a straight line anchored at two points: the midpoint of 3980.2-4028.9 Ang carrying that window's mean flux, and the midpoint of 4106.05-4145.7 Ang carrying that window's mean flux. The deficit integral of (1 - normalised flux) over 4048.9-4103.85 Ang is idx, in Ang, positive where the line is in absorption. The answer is 1.6 Ang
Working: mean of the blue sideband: 11.3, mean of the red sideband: 10.7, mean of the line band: 10.6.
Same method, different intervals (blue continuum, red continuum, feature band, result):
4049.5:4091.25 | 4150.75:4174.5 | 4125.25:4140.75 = 1.2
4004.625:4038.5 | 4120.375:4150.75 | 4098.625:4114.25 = 1.5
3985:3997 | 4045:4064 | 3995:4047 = 0.0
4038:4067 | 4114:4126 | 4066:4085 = 0.7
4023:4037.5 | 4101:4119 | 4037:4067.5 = -0.3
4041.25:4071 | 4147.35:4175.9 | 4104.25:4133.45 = 1.2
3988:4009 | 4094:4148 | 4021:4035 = -0.2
